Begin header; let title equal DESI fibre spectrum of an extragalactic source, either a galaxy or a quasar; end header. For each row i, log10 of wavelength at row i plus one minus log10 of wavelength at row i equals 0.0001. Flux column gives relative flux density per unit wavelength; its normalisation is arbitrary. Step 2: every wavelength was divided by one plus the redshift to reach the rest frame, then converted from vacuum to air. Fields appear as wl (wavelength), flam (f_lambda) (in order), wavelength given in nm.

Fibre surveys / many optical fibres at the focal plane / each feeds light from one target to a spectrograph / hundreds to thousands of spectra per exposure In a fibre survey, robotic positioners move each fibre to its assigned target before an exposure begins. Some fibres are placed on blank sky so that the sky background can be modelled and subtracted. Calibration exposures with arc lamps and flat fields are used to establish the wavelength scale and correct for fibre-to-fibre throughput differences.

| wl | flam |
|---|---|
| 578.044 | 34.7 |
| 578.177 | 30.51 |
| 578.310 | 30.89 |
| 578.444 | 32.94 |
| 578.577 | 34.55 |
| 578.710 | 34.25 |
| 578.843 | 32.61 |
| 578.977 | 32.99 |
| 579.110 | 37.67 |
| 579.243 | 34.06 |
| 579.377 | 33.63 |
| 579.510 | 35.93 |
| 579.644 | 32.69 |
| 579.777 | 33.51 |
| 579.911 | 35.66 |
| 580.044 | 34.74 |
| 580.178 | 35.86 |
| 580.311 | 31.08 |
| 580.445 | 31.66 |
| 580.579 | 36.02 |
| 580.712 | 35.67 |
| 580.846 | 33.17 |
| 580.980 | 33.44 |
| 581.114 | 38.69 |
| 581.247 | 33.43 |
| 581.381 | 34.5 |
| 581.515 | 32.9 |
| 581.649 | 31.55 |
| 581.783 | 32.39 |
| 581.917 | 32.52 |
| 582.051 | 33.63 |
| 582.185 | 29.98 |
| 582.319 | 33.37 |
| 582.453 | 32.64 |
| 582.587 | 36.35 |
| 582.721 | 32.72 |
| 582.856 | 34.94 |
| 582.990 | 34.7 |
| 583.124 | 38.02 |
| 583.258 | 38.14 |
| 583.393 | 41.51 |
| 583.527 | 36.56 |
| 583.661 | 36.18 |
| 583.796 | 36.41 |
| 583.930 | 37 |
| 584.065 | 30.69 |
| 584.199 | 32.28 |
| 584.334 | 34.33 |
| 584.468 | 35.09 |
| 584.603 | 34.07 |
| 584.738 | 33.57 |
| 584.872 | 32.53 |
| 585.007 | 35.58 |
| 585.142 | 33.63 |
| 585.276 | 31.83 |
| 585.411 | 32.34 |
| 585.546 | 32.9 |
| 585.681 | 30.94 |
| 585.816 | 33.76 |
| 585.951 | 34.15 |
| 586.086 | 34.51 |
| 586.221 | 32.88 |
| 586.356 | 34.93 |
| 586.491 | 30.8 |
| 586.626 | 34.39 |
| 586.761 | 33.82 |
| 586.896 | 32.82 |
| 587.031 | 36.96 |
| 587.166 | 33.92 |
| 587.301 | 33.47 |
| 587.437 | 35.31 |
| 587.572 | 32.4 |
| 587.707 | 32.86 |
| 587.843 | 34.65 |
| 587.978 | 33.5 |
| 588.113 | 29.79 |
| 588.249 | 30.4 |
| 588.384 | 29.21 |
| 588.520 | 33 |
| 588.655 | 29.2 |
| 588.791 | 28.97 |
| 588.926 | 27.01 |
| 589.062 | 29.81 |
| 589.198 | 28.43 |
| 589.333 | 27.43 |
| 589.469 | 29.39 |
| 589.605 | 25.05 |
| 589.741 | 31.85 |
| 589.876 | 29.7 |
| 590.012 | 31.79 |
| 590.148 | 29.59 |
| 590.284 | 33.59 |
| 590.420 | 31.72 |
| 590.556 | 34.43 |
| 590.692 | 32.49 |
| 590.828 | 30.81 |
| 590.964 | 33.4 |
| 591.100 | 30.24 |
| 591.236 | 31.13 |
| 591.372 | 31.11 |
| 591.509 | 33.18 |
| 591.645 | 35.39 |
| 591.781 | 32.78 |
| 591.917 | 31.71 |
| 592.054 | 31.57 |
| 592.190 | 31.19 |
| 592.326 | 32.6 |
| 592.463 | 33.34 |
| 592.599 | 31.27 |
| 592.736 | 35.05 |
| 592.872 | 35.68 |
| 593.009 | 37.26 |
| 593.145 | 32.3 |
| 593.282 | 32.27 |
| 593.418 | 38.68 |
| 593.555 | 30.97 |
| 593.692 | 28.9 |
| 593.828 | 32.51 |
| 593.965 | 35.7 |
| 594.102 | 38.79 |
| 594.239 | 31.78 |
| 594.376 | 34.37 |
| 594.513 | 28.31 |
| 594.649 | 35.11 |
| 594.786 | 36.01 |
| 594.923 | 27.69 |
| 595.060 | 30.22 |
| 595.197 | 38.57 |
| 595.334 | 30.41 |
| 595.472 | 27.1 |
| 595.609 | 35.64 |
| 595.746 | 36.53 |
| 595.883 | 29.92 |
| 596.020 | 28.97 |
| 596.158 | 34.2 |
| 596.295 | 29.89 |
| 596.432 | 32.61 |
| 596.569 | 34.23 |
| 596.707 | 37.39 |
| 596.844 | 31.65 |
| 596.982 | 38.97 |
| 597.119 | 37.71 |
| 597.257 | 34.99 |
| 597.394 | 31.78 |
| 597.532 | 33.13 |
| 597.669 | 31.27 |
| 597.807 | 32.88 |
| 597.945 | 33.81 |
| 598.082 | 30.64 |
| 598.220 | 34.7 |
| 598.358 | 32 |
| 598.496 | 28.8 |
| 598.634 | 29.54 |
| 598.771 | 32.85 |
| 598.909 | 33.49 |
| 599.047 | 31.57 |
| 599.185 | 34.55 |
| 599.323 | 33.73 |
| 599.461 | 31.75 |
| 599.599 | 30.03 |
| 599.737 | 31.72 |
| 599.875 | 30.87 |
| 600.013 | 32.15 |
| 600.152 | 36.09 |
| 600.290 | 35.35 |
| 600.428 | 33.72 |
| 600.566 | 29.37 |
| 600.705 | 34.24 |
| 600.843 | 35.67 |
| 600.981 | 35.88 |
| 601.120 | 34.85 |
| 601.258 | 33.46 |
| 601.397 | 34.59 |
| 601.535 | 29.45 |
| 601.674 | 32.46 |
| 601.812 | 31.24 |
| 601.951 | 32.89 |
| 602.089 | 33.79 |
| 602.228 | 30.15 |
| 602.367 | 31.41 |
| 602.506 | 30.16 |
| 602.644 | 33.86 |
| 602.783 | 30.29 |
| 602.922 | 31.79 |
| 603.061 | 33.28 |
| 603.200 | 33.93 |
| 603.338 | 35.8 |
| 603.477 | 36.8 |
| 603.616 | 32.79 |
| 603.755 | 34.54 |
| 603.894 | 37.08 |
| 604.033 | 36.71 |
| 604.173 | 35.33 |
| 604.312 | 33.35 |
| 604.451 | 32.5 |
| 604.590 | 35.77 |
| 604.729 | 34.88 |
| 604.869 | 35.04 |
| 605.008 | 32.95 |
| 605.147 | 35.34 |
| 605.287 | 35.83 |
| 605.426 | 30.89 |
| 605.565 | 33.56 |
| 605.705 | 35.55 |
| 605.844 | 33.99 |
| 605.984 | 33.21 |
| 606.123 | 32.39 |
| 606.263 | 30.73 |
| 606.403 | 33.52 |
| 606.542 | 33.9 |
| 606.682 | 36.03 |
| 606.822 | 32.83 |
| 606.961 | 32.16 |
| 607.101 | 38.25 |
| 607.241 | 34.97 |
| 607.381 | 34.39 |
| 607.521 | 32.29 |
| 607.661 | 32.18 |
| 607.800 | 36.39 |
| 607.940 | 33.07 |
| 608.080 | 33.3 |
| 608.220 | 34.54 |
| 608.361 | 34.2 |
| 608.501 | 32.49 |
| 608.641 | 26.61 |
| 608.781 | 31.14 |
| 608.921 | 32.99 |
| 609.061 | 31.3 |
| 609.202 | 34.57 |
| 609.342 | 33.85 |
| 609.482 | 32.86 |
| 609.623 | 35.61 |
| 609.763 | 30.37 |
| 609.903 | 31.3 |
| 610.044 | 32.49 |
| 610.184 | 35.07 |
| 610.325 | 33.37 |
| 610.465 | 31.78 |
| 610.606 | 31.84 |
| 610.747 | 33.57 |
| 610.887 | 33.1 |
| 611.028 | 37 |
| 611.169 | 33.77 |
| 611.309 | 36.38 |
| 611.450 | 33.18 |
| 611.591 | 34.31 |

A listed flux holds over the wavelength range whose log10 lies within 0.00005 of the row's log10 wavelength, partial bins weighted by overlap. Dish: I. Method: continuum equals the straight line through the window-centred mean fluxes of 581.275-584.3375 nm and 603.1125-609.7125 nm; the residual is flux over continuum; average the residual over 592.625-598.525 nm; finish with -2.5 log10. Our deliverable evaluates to 0.03 mag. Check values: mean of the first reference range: 34.5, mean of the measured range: 33.3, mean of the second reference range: 33.9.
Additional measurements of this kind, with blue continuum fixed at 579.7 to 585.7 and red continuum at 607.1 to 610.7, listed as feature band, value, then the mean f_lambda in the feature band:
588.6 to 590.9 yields 0.13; 30.1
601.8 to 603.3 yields 0.04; 32.2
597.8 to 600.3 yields 0.04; 32.4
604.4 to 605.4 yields -0.04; 34.5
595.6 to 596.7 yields 0.02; 32.9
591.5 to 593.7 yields 0.01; 33.3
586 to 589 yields 0.05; 32.5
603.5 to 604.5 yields -0.05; 34.7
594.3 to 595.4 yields 0.03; 32.6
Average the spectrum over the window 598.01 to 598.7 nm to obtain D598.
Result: 31.1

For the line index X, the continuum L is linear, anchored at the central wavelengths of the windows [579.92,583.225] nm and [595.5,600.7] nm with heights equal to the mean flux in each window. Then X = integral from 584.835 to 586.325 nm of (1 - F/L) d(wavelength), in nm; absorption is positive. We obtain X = 0.02 nm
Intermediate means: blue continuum 34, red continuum 32.9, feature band 33.2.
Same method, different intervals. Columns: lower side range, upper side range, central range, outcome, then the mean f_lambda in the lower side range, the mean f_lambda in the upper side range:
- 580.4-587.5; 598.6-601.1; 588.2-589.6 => 0.20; 34.1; 33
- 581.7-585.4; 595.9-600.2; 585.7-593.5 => 0.34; 34.4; 32.8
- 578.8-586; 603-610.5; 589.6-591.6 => 0.14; 34.2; 33.7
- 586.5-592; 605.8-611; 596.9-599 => -0.05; 31.7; 33.2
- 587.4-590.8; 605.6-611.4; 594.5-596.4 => -0.03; 30.8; 33.4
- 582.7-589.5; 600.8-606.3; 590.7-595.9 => 0.07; 33.2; 33.6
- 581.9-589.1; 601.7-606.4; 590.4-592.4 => 0.07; 33.5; 33.6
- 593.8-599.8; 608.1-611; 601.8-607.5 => -0.17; 32.9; 32.7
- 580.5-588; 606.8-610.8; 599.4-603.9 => 0.05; 34.1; 33.1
